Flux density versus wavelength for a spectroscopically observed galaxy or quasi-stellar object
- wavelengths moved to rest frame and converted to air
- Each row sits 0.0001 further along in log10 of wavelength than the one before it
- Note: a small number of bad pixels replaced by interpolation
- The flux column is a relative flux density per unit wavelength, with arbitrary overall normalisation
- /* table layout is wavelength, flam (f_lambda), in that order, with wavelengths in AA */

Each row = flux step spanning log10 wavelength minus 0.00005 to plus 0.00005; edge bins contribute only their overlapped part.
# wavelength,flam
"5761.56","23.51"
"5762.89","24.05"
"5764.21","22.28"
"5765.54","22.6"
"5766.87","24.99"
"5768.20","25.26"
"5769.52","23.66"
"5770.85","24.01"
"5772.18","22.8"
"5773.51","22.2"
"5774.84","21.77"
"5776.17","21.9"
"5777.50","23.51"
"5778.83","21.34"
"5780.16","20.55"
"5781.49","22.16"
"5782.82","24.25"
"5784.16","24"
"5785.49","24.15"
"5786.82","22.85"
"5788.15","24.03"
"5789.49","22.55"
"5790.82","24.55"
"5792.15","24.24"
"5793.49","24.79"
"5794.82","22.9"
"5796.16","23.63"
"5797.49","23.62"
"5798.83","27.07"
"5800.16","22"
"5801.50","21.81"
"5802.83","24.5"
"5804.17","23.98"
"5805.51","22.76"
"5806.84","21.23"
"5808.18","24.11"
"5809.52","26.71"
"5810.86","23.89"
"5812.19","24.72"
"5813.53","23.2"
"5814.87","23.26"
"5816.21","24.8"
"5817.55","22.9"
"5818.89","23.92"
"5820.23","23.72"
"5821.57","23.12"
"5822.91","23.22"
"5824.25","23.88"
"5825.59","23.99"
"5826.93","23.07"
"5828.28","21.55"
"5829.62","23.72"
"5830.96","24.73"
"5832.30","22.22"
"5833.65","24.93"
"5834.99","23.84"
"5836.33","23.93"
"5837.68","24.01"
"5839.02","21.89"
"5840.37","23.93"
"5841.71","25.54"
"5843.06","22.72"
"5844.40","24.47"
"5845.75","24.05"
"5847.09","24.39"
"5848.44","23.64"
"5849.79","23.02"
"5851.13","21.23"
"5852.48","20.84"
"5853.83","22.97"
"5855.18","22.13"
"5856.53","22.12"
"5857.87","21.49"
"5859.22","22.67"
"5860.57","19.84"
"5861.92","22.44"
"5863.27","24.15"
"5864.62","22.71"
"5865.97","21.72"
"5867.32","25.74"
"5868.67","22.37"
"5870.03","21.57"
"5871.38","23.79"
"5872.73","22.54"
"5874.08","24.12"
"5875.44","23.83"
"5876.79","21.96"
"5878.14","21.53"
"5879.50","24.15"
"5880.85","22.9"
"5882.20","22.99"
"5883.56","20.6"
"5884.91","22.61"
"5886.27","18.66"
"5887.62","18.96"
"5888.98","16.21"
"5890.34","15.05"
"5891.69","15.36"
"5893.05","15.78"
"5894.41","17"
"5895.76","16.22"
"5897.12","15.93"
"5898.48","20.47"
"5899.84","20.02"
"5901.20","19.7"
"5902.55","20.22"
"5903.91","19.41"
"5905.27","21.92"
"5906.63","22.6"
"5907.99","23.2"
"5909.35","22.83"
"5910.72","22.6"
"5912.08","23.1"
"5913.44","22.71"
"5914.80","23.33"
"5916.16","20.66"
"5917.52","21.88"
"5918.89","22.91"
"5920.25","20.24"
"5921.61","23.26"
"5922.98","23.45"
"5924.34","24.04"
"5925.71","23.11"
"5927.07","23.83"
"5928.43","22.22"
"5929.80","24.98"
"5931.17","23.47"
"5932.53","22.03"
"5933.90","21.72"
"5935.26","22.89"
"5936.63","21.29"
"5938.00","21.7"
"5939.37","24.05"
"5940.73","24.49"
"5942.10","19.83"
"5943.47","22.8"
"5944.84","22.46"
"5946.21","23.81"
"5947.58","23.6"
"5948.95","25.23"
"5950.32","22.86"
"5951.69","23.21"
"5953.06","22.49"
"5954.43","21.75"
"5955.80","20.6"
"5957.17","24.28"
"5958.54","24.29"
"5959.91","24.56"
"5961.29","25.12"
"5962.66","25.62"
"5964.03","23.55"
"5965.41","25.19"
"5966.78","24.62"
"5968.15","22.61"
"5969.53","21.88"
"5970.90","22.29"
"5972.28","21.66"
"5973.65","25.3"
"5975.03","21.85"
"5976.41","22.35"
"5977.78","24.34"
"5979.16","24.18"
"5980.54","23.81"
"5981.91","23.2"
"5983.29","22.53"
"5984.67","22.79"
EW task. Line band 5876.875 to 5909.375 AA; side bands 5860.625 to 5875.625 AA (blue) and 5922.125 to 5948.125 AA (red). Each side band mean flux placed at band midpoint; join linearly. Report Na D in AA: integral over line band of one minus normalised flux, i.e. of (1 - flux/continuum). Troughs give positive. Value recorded 4.6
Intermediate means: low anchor 23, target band 19.7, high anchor 22.9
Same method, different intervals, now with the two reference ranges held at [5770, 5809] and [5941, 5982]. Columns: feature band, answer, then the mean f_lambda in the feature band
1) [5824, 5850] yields -0.5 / 23.7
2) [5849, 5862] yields 0.8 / 21.9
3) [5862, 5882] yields 0.2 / 23.1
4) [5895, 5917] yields 2.2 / 20.9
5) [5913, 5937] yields 0.6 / 22.7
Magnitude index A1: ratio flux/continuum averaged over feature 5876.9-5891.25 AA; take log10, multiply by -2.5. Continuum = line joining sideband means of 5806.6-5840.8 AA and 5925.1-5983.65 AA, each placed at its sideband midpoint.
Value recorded 0.15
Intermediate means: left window 23.7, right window 23.2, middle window 20.3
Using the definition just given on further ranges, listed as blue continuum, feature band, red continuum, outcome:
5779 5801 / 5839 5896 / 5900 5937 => 0.054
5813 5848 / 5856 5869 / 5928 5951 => 0.042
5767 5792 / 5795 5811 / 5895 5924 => -0.043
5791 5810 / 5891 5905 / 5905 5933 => 0.257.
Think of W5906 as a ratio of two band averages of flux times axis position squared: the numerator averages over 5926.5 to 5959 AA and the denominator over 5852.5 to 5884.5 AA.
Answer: 1.04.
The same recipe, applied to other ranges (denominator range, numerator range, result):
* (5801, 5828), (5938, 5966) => 1.04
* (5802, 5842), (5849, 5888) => 0.96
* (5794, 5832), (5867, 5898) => 0.88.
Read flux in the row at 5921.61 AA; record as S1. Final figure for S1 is 23.26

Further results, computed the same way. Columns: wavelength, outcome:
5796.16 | 23.63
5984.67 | 22.79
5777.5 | 23.51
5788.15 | 24.03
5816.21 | 24.8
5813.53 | 23.2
